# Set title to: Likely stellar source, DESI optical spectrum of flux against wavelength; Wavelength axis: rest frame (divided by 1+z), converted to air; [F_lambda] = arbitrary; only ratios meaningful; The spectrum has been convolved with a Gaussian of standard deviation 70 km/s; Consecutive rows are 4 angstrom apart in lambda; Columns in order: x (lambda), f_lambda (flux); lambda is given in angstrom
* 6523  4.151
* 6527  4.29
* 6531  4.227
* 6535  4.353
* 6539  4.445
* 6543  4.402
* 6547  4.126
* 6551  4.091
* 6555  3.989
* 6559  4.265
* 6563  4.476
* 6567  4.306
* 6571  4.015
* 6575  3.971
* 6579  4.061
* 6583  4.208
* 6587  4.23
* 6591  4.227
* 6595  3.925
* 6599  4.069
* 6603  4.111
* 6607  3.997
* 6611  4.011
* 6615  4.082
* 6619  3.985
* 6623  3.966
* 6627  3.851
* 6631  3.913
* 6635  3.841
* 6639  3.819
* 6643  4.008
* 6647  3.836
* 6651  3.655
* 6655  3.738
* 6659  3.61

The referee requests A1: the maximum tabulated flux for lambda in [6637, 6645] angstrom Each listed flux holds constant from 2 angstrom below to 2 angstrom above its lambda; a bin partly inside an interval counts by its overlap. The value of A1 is 4.008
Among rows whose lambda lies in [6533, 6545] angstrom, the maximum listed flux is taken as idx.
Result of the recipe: 4.445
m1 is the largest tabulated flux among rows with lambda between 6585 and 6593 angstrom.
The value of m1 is 4.23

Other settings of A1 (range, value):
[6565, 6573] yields 4.306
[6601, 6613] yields 4.111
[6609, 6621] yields 4.082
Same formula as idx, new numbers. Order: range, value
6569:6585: 4.208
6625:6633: 3.913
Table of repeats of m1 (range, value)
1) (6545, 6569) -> 4.476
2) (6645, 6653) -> 3.836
